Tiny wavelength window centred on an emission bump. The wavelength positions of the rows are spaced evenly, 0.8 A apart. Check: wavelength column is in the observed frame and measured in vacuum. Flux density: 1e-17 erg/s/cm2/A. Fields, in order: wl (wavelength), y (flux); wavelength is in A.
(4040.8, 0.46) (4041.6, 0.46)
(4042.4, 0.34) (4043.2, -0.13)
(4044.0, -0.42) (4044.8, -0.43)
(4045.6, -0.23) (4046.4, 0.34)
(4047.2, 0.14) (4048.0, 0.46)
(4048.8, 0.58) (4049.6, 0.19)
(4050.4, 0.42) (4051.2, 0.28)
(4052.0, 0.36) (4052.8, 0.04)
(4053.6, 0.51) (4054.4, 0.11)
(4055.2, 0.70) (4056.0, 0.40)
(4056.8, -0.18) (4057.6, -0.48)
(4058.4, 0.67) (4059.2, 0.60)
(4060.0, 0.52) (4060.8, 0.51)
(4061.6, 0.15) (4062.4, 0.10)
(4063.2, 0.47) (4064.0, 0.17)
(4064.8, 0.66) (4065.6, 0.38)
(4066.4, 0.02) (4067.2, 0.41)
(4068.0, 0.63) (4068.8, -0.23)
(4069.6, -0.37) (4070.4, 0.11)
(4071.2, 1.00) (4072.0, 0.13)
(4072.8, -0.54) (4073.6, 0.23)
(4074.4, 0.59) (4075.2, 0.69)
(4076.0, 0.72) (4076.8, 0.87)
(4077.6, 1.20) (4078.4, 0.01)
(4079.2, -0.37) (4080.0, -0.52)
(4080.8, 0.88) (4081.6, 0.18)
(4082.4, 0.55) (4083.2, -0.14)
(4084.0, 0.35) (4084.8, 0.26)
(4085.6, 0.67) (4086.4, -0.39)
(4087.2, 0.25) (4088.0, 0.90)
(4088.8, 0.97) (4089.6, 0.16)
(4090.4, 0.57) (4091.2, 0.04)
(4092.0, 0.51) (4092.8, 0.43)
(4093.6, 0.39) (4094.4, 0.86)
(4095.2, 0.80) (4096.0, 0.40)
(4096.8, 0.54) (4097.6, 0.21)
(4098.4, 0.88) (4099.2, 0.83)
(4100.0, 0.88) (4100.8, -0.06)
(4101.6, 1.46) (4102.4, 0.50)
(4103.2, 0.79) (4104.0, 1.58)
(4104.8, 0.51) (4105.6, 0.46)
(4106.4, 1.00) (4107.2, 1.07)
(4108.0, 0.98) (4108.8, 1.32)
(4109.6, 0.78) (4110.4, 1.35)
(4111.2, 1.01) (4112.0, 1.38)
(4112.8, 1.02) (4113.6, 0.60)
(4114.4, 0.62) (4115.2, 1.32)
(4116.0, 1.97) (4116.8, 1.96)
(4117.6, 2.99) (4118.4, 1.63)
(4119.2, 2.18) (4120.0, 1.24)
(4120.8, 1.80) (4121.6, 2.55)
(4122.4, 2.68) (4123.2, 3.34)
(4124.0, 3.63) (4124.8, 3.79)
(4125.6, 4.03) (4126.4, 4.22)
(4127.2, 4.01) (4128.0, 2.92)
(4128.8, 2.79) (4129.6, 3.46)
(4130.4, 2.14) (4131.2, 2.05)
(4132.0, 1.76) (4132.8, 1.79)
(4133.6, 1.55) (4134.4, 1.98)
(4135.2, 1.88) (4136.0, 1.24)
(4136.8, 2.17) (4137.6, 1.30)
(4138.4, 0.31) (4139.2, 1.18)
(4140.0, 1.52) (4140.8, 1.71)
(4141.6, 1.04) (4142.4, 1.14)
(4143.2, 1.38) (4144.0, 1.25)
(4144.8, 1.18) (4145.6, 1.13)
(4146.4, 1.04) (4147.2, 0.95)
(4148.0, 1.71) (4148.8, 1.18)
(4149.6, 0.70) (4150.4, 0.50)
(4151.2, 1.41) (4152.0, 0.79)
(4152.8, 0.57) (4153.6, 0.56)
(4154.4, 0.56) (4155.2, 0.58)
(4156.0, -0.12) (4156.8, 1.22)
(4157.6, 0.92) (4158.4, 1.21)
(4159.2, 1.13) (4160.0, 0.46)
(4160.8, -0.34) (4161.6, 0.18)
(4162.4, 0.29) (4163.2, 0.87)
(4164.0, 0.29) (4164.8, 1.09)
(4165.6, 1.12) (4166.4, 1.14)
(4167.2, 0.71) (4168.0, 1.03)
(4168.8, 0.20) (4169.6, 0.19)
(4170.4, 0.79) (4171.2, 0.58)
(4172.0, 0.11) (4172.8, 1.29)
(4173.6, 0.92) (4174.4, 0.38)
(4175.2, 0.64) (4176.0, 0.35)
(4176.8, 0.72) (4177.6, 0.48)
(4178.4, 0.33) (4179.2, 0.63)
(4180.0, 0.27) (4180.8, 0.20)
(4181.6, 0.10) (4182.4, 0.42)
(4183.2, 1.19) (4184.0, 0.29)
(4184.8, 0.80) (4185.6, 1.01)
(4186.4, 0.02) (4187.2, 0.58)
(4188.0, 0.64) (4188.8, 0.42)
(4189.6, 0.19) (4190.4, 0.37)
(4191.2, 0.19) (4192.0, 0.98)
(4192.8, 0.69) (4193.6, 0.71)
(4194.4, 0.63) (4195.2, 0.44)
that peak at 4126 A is Ly-alpha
